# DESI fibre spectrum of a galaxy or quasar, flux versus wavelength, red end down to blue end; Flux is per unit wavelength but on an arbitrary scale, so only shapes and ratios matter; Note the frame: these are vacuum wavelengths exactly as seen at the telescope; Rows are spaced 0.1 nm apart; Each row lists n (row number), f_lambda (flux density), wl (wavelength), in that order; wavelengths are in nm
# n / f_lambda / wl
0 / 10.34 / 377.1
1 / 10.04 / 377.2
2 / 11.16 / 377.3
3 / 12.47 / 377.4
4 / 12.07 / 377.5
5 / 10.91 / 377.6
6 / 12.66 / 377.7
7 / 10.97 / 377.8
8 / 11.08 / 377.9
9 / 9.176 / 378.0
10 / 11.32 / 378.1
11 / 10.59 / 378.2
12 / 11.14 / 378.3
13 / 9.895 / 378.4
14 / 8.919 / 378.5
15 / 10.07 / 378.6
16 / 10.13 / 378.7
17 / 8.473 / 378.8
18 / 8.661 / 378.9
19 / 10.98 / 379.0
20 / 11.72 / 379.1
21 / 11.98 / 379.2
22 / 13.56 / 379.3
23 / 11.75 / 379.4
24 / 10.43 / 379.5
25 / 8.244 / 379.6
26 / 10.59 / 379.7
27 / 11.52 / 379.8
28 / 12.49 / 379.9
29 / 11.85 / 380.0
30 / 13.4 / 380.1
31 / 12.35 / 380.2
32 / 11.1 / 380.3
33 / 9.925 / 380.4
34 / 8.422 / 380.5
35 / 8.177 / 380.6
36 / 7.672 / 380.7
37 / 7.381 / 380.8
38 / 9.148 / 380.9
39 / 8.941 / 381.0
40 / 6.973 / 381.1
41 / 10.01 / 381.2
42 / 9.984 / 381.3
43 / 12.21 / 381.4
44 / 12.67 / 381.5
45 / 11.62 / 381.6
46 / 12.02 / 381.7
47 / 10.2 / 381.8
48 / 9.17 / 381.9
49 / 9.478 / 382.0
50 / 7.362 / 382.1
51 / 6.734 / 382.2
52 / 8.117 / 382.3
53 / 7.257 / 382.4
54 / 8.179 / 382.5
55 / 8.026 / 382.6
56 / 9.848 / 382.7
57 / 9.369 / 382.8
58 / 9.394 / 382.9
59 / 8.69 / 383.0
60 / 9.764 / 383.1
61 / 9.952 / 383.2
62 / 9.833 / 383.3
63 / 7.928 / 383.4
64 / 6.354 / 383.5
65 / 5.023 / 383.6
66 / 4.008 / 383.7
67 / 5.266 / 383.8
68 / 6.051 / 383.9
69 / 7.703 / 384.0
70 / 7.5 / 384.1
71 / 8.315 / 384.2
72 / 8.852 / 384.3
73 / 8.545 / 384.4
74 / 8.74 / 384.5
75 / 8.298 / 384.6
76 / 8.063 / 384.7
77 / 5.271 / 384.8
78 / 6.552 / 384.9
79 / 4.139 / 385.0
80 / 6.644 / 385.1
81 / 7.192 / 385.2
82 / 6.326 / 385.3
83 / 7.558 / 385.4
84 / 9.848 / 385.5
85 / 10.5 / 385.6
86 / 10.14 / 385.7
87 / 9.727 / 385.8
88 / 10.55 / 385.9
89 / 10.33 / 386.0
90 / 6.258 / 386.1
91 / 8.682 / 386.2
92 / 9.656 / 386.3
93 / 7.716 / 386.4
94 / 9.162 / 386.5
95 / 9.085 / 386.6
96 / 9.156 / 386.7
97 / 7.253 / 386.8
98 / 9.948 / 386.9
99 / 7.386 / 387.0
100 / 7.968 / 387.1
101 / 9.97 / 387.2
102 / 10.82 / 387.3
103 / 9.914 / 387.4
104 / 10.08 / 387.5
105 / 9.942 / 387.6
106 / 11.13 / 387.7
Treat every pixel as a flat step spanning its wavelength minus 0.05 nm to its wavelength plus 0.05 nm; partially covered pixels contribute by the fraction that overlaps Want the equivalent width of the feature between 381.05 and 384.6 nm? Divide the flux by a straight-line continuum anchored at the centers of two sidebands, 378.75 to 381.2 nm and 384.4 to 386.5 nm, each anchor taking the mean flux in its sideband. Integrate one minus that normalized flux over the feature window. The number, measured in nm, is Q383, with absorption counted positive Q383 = 0.22 nm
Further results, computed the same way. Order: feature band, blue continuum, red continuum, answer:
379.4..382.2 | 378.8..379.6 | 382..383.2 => -0.084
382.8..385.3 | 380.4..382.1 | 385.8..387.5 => 0.502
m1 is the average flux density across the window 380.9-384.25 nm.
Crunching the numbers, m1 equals 8.61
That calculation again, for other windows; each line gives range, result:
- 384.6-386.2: 7.97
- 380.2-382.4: 9.41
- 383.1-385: 7.33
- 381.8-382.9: 8.49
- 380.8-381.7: 10.1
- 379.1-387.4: 8.98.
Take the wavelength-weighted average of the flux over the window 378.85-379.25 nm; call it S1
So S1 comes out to 10.8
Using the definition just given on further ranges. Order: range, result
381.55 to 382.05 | 10.5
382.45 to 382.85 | 8.86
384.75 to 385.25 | 5.96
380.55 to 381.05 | 8.26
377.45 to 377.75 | 11.9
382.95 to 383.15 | 9.23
